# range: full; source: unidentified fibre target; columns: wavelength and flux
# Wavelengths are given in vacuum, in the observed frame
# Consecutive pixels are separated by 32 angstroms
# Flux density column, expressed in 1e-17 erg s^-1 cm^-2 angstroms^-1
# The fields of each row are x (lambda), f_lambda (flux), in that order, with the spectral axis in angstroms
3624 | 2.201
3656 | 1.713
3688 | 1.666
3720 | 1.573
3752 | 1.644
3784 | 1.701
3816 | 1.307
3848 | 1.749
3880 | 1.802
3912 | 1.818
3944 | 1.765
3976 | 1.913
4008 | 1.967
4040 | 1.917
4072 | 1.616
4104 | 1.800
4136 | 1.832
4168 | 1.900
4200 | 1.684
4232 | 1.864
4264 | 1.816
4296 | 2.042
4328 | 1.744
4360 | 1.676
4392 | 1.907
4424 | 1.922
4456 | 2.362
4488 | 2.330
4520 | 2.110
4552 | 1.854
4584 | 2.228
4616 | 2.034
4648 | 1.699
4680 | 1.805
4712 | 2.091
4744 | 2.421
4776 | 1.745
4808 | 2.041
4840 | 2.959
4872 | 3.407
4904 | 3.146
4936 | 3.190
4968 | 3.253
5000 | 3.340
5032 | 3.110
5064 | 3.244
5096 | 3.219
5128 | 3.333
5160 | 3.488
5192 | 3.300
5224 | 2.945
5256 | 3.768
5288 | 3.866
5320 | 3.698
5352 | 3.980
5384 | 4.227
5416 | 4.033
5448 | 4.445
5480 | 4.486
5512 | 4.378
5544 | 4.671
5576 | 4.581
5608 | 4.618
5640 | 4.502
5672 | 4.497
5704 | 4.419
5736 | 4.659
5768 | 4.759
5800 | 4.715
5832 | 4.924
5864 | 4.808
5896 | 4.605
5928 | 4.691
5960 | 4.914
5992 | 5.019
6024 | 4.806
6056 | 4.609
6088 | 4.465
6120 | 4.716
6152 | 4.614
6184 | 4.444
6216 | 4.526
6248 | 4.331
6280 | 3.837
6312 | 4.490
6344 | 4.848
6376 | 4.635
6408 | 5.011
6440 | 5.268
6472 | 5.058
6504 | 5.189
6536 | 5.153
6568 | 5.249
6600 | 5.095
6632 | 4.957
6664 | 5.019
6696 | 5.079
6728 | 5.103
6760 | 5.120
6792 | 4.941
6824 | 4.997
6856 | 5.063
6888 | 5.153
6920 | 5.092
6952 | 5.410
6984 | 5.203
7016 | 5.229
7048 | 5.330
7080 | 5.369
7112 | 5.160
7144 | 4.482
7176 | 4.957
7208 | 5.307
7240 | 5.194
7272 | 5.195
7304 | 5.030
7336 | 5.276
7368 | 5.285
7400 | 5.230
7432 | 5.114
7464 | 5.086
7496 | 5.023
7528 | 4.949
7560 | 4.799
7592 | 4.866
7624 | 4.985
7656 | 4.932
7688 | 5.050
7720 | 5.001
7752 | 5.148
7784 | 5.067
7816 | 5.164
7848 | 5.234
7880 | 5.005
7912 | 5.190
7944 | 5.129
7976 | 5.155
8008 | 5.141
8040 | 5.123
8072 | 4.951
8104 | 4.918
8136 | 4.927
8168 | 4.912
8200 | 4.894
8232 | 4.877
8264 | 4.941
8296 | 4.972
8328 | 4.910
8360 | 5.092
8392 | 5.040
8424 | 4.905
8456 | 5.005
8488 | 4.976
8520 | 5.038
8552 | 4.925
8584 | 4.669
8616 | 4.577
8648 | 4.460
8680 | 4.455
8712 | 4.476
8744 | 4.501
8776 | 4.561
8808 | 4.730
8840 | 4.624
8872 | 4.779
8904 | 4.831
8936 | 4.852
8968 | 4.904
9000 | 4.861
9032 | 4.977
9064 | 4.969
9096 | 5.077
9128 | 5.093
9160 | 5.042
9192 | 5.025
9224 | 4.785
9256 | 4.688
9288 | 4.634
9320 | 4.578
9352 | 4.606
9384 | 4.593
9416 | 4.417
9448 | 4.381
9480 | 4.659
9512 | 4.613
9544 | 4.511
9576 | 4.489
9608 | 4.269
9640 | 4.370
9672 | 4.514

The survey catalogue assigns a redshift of 0.21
